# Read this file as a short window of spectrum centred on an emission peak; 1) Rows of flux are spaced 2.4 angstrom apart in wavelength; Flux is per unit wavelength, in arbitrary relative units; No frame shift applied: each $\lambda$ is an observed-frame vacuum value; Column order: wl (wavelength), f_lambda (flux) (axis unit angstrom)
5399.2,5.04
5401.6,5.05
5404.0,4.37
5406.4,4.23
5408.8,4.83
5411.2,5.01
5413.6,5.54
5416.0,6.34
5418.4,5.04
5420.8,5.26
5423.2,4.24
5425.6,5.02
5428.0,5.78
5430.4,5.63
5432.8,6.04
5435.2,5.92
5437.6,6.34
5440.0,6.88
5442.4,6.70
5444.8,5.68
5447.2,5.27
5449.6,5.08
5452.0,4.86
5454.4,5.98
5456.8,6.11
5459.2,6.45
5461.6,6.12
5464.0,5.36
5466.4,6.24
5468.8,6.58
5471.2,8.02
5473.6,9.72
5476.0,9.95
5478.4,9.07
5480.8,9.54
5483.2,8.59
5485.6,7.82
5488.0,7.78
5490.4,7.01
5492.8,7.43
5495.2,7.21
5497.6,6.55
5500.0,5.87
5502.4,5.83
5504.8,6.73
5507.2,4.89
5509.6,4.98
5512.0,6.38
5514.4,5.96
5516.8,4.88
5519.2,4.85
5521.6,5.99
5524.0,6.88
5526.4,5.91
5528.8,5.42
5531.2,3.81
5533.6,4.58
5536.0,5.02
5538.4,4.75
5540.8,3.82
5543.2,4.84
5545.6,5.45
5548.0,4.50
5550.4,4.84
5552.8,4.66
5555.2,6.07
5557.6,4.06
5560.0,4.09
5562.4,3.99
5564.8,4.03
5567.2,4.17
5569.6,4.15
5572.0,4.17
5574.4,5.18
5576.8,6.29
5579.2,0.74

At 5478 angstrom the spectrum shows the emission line C III]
